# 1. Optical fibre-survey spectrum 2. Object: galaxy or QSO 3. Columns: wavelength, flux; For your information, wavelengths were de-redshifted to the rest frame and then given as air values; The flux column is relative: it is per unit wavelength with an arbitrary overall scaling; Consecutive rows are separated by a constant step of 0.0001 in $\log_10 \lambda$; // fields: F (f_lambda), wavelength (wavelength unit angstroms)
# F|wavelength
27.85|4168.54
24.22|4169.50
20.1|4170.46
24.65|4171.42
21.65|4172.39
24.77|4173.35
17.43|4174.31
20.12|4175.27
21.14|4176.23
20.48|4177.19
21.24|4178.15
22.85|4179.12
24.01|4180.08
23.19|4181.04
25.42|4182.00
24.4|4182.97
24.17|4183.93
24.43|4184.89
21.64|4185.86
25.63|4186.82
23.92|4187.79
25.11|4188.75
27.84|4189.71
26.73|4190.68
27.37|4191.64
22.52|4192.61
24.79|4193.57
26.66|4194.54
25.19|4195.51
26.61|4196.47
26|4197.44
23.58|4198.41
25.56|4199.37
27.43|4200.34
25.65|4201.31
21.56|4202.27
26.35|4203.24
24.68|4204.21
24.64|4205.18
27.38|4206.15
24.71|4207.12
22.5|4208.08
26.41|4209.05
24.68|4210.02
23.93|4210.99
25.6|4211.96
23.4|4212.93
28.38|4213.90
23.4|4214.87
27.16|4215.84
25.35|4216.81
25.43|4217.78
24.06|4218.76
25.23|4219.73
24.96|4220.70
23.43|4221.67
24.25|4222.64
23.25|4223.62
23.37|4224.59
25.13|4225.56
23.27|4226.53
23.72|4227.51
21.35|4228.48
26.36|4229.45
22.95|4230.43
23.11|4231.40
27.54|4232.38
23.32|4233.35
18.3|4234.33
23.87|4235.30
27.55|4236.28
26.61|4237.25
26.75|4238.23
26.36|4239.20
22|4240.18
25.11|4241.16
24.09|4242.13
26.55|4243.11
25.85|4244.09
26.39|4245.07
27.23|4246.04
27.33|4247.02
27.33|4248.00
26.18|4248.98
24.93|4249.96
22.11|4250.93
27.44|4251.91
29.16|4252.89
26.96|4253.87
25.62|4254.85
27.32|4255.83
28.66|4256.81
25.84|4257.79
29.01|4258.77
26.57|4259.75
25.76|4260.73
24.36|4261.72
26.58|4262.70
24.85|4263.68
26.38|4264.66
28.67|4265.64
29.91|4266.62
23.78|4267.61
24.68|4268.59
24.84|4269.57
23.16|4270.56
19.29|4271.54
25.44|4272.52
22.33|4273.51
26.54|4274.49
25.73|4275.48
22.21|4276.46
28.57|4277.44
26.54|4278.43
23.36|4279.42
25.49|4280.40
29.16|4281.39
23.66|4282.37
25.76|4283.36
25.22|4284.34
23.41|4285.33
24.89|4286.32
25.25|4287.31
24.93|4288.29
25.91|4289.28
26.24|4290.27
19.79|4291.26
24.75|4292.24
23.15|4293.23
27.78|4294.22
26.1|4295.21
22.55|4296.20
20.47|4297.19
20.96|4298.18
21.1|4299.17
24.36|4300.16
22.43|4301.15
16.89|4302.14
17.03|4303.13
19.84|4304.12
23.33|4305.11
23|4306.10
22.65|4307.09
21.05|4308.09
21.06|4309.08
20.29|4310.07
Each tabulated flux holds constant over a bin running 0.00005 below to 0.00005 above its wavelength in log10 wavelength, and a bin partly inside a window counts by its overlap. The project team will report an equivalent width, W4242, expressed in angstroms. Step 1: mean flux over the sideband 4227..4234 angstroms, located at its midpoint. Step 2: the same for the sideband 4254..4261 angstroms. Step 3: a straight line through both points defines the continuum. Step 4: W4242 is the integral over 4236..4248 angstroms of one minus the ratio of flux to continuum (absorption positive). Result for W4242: -0.4 angstroms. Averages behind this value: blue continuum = 23.9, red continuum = 27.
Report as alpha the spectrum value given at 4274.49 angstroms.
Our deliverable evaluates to 26.54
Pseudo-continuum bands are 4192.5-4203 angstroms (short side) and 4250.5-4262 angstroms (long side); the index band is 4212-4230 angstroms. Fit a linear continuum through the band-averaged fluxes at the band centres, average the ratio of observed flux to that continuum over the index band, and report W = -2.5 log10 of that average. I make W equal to 0.05 mag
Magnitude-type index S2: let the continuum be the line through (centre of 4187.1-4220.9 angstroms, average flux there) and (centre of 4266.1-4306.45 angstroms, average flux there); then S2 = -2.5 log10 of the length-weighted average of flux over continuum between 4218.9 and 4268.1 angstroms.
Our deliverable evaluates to -0.04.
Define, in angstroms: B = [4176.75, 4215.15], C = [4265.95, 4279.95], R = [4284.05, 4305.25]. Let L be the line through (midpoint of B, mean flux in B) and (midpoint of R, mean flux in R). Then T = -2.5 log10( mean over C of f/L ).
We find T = -0.06 mag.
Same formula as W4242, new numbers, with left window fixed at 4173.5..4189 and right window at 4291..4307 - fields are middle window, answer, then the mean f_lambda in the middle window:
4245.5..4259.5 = -2.73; 26.8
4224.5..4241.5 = -1.31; 24.3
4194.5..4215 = -2.25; 25.2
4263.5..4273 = -1.18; 25.1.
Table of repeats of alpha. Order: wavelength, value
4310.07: 20.29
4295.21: 26.1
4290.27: 26.24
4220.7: 24.96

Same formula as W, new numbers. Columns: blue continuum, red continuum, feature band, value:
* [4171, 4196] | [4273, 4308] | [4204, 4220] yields -0.06 mag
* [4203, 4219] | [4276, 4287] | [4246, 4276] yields -0.03 mag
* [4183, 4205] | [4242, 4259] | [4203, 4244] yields 0.05 mag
